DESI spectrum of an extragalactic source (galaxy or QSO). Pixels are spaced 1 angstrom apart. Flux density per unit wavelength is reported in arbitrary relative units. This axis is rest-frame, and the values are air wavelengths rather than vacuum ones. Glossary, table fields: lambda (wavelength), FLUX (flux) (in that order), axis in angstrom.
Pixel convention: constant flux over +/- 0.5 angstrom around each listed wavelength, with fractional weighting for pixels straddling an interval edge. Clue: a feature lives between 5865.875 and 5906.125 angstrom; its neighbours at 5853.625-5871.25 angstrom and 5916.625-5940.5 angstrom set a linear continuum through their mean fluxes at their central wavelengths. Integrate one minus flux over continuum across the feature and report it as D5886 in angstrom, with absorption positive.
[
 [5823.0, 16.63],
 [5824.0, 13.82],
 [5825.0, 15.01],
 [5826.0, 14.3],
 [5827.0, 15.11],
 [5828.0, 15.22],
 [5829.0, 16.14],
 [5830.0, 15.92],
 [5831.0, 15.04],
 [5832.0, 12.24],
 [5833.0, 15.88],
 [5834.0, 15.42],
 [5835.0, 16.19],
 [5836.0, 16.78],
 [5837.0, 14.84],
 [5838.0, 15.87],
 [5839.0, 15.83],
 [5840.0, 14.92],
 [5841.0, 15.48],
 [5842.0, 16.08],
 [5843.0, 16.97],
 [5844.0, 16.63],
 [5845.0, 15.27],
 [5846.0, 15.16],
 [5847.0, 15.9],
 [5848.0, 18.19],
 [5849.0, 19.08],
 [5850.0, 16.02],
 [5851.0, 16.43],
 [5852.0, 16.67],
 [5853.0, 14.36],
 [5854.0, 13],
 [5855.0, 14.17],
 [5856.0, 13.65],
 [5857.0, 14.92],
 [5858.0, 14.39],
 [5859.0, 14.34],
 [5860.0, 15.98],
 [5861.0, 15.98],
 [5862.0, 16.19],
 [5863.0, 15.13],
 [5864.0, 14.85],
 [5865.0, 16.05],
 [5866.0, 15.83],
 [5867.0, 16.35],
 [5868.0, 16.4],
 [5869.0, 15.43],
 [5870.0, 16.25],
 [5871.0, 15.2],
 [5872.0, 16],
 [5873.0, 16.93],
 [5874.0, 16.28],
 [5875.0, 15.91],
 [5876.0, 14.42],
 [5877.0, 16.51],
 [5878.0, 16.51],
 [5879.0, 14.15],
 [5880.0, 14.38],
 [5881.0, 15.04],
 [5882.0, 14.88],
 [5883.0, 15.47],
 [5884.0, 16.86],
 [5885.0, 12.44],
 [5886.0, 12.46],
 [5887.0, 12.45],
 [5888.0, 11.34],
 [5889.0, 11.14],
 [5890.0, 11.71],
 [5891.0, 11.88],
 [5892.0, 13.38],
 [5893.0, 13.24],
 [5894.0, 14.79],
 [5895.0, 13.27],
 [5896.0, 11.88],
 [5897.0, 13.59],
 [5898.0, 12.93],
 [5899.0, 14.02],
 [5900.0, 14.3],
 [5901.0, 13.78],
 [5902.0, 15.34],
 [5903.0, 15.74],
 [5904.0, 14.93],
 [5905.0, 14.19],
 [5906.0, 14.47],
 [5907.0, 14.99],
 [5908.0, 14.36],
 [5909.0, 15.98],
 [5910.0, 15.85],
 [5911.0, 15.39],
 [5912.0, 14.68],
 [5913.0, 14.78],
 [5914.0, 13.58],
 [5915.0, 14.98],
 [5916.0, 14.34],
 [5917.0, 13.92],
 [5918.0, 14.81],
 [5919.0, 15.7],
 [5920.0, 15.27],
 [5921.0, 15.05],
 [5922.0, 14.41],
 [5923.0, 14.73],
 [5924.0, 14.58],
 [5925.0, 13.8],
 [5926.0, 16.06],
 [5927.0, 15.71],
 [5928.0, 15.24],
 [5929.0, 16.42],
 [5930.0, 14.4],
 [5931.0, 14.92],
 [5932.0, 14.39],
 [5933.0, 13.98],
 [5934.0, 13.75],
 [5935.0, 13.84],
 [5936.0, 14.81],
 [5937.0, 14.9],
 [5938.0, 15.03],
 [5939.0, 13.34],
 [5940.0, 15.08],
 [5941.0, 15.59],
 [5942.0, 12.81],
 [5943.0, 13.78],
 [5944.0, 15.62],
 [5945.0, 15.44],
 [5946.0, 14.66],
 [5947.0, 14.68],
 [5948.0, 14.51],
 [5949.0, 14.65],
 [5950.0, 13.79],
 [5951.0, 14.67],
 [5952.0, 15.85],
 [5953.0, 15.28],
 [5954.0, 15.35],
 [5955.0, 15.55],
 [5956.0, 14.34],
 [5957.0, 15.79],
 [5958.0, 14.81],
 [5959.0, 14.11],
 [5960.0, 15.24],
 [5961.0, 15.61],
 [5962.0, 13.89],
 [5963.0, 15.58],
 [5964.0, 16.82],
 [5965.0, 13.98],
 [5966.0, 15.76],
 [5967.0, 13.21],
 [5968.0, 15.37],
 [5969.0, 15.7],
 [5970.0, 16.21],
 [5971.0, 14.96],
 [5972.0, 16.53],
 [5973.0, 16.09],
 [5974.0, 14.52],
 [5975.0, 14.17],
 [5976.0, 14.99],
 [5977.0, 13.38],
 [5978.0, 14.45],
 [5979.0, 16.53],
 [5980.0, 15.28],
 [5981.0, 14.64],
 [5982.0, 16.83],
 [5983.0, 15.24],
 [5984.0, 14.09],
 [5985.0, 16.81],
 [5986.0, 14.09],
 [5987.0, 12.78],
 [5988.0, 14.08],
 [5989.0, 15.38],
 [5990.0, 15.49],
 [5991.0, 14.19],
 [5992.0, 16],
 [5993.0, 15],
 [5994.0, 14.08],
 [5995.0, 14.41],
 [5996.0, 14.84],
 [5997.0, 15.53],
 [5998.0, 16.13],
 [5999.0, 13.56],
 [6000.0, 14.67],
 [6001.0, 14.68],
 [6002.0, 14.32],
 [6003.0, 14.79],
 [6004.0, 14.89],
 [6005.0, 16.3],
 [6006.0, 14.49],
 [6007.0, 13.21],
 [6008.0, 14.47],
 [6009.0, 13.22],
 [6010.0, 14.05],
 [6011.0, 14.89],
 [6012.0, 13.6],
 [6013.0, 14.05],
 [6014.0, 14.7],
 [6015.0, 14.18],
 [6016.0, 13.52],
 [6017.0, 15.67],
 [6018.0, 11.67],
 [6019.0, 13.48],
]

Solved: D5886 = 1.7 angstrom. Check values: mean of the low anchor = 15.2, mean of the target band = 14.4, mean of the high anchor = 14.8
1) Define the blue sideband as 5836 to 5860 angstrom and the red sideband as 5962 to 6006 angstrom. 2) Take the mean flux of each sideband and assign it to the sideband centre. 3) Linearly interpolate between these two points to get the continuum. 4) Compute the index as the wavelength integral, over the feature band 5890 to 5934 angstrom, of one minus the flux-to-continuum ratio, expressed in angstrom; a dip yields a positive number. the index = 2.4 angstrom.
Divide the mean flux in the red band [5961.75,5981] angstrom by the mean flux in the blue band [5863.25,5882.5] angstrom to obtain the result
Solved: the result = 0.97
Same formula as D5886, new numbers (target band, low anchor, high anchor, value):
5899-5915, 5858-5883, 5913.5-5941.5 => 0.3 angstrom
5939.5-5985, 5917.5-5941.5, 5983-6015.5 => -1.0 angstrom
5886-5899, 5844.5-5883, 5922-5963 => 2.2 angstrom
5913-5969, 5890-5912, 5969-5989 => -0.7 angstrom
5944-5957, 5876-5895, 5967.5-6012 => -0.4 angstrom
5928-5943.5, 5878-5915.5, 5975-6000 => -0.1 angstrom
